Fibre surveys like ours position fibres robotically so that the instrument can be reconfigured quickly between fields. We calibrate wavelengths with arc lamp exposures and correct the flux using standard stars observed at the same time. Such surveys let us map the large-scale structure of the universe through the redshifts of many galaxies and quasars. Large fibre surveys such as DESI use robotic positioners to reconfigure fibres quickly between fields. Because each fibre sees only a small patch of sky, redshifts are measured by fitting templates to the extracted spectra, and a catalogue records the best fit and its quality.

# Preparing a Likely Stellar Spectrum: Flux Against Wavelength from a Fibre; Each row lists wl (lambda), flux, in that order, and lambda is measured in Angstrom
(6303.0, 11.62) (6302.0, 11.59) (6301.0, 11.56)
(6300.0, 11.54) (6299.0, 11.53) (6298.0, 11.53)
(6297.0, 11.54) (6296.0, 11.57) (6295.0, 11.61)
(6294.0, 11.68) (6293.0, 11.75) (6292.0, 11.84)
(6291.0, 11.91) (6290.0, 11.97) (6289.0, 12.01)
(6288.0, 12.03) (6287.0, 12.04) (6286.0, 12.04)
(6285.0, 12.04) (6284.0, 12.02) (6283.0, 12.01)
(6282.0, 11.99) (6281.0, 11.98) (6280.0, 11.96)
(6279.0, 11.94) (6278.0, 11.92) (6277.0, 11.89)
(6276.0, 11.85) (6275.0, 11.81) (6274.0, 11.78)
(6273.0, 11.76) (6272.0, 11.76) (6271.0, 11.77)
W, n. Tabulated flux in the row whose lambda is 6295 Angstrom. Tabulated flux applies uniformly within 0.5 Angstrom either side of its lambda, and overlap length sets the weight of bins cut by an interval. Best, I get 11.61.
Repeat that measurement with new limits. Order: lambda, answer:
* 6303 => 11.62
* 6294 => 11.68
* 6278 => 11.92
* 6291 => 11.91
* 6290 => 11.97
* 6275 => 11.81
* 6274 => 11.78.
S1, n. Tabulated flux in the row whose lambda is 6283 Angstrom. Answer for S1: 12.01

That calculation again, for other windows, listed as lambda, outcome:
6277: 11.89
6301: 11.56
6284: 12.02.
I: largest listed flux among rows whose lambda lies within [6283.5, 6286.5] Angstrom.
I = 12.04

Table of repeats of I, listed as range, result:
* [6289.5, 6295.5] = 11.97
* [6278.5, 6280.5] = 11.96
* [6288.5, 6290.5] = 12.01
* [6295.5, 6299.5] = 11.57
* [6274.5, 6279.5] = 11.94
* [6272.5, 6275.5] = 11.81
